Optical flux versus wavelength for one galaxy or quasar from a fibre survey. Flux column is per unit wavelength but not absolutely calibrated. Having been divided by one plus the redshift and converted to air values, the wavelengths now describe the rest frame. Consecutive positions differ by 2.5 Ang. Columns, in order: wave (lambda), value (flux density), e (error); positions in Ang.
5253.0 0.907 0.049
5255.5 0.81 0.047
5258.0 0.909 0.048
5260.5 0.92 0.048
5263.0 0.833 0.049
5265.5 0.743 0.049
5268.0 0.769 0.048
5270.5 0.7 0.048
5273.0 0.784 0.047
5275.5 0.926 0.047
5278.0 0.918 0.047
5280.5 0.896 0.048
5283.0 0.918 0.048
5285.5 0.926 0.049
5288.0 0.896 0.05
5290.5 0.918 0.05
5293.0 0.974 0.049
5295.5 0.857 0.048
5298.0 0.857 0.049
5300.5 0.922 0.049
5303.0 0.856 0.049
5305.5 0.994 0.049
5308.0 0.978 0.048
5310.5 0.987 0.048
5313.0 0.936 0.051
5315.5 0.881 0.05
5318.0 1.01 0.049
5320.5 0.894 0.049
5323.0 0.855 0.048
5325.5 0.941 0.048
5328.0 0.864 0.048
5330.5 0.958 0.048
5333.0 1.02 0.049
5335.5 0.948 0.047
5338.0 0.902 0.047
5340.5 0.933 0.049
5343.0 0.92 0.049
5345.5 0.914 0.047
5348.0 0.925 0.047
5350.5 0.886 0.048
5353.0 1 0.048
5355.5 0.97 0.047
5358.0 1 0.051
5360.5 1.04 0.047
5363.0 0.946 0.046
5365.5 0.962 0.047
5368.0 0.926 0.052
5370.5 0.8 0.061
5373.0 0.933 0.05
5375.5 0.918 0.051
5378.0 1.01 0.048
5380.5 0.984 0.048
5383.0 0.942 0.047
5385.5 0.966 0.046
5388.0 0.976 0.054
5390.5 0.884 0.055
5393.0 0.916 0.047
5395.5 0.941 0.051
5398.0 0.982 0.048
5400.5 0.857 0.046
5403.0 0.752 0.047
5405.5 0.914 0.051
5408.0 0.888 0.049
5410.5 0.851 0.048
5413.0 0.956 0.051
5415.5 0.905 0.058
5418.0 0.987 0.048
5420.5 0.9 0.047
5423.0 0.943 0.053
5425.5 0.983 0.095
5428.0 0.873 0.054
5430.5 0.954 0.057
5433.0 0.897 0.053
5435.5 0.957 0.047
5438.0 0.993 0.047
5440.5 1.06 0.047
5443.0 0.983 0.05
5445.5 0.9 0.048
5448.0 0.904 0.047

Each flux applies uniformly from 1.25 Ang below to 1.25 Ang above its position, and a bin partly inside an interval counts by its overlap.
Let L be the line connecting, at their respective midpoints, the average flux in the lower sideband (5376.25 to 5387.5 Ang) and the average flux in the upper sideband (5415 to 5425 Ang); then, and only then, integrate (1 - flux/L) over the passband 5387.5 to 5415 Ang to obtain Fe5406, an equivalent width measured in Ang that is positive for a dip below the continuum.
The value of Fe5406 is 1.6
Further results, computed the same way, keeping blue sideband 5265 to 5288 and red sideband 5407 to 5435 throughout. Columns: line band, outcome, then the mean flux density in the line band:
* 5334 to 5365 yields -2.2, 0.95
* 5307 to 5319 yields -1.2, 0.957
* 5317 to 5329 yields -0.5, 0.912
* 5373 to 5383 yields -0.7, 0.962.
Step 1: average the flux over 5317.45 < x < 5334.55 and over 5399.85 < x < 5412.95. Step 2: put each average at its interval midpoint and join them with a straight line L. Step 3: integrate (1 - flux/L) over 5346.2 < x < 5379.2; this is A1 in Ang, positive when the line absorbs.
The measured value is -1.7 Ang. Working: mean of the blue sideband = 0.932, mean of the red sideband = 0.862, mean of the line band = 0.947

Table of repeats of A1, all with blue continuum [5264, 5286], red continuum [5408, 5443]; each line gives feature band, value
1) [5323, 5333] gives -0.6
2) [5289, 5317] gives -2.1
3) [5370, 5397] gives -0.7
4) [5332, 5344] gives -0.8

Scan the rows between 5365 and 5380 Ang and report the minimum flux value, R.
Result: 0.8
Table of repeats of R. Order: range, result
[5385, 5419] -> 0.752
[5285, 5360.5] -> 0.855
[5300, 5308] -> 0.856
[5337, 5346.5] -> 0.902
